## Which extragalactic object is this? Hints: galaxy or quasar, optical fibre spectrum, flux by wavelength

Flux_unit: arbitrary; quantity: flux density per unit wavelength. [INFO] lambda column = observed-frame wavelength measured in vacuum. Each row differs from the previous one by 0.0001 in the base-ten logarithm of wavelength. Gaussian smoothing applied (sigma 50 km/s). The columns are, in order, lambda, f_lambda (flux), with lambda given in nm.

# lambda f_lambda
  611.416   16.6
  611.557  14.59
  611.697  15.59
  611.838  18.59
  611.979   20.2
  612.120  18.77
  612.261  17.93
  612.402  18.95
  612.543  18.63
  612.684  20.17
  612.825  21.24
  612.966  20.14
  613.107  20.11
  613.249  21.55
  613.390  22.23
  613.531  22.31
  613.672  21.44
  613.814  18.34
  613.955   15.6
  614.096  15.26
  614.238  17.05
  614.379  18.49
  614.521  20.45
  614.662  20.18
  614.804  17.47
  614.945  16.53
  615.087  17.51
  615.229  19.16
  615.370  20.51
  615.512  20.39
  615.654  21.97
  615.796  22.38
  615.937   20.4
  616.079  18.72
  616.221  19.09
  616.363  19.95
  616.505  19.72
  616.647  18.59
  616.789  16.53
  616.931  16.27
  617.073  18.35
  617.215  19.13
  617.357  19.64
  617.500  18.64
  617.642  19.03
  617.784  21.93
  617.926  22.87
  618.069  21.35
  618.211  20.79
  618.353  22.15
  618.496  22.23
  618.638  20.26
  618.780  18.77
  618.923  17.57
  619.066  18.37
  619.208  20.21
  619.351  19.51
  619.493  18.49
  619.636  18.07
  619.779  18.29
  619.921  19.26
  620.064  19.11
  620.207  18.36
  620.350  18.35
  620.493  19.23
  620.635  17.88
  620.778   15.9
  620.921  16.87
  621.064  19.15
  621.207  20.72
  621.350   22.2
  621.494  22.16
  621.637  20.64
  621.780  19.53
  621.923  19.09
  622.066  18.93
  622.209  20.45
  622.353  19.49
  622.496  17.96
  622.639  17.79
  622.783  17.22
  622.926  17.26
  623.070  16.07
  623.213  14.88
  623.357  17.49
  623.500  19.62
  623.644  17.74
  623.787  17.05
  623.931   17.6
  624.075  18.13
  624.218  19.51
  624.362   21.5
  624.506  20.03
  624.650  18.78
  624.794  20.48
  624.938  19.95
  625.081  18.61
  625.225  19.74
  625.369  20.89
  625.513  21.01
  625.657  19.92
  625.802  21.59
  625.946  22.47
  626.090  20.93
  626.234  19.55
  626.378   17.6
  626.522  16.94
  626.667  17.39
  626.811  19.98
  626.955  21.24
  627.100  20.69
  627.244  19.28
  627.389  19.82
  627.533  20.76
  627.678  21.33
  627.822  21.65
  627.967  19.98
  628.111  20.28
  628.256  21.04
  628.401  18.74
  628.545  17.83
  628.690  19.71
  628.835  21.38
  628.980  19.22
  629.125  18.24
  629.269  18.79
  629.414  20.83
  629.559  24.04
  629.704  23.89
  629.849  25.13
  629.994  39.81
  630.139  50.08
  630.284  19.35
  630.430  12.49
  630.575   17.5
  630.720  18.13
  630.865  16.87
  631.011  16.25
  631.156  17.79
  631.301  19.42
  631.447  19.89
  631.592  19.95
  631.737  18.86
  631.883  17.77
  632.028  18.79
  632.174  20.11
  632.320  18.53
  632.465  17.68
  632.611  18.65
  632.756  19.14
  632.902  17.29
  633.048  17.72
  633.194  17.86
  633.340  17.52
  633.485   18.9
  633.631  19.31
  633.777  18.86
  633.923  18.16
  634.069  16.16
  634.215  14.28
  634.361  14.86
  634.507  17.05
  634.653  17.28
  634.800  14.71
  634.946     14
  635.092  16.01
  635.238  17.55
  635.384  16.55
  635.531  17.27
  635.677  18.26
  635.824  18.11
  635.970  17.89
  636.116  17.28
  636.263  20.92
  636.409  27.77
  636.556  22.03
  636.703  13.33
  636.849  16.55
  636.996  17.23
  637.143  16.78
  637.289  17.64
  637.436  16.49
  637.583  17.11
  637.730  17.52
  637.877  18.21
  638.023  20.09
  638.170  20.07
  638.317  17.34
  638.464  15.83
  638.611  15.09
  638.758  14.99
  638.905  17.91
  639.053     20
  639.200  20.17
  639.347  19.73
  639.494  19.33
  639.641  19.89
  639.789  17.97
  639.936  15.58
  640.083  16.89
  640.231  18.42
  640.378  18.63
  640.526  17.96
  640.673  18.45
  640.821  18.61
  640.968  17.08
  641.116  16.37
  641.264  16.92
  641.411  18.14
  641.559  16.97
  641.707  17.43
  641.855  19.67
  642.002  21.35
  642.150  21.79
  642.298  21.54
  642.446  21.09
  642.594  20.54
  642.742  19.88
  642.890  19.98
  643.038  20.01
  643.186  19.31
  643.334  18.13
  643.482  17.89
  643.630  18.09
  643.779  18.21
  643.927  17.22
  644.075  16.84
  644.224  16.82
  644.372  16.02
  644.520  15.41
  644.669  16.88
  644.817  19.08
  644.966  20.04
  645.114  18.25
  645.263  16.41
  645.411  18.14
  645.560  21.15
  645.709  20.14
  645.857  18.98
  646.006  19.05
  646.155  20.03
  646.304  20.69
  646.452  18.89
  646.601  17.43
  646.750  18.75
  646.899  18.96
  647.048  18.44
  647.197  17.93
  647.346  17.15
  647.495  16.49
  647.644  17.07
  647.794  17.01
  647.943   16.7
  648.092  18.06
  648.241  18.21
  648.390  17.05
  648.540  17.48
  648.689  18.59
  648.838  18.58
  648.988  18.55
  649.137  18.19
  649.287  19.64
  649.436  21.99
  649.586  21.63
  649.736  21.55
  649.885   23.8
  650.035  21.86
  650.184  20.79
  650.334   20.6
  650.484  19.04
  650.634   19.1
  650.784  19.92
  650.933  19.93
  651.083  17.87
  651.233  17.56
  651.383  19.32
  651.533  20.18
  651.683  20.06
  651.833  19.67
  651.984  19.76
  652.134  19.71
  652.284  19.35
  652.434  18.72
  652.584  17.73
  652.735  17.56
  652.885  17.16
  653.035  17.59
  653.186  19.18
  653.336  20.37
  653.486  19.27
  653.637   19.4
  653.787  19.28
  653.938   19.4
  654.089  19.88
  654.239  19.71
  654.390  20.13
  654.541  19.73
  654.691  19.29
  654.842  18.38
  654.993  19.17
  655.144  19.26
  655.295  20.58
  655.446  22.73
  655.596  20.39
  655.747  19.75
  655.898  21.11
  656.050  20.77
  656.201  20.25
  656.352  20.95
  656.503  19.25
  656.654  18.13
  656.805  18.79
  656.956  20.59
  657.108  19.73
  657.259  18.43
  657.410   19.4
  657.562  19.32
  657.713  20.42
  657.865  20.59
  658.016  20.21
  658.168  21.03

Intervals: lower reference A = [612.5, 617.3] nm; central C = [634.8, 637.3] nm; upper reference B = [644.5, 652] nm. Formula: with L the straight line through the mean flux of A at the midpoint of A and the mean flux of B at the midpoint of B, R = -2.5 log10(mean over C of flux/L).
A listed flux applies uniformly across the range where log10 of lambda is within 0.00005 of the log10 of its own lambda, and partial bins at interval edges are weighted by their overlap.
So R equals 0.07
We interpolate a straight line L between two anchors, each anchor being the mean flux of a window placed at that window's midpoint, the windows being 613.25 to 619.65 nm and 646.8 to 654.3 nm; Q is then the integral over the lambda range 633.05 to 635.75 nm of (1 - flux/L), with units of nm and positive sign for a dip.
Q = 0.32 nm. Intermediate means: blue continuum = 19.5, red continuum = 19.1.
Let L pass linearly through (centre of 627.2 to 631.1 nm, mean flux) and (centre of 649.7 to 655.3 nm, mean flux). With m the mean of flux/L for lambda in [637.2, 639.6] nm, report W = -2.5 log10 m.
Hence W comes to 0.15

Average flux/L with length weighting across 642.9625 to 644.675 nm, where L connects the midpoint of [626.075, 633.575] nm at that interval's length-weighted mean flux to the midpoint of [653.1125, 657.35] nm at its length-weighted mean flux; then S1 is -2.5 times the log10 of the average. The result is 0.14 mag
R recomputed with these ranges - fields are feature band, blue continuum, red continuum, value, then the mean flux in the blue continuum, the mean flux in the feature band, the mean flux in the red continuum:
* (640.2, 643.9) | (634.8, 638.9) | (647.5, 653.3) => -0.039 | 17.7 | 18.9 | 19.1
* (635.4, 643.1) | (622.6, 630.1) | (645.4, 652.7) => 0.062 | 20.2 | 18.5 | 19.1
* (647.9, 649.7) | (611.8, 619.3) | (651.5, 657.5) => 0.039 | 19.5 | 18.8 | 19.5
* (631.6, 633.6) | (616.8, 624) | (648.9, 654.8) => 0.044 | 19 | 18.4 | 19.6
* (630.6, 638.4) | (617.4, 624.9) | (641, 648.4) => 0.049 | 19.1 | 17.9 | 18.5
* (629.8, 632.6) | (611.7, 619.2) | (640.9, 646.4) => -0.116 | 19.5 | 21.2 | 18.7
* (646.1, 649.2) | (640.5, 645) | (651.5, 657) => 0.049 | 18.5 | 18.1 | 19.5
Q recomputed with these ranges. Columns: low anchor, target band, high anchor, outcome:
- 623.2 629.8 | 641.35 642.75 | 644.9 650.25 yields -0.047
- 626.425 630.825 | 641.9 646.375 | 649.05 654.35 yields 0.279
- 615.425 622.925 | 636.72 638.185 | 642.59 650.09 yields 0.108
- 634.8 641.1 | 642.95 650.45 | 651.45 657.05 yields 0.042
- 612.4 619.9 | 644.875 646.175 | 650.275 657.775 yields 0.026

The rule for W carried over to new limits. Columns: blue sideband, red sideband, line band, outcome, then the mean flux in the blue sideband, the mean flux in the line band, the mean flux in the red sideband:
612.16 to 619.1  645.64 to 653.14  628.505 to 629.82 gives -0.07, 19.5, 20.7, 19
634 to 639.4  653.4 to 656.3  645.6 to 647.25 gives -0.01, 17.6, 19.1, 19.9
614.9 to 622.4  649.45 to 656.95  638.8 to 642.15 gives 0.07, 19.5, 18.4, 19.7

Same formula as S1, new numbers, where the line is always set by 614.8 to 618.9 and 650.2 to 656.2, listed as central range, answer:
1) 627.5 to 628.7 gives -0.029 mag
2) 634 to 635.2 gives 0.247 mag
